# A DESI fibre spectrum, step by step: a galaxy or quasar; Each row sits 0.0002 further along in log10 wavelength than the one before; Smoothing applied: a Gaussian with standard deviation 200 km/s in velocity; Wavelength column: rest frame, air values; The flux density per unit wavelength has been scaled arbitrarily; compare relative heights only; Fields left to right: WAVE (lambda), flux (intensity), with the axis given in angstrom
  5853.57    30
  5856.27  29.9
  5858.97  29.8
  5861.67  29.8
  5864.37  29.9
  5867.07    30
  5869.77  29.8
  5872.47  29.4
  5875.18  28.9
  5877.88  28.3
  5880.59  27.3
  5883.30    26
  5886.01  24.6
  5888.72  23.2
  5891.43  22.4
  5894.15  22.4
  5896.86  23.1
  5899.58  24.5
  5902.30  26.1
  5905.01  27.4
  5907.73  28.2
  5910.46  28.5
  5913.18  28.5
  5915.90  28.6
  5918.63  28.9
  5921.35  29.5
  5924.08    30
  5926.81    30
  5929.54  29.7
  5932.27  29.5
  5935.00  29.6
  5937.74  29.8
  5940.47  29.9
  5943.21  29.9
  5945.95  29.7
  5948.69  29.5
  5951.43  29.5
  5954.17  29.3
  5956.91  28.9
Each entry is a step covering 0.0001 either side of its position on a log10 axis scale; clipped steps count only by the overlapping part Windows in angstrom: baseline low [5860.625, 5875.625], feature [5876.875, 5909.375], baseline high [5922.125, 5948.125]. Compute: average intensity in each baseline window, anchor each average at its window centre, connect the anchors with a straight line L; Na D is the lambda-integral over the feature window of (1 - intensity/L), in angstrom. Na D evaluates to 4.8 angstrom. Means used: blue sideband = 29.7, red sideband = 29.8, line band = 25.3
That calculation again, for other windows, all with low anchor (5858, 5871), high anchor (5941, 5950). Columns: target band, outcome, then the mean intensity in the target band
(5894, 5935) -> 2.59 angstrom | 27.9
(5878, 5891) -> 1.95 angstrom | 25.4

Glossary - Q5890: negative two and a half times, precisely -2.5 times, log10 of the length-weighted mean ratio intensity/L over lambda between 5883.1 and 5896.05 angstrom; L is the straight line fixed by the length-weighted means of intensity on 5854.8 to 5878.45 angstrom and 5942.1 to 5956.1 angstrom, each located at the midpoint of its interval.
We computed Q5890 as 0.25 mag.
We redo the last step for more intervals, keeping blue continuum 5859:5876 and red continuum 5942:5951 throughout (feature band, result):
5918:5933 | 0.00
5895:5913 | 0.13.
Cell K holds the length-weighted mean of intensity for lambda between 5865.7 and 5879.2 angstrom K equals 29.3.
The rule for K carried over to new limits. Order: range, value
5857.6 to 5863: 29.8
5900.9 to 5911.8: 27.5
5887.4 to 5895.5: 22.7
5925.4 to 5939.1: 29.7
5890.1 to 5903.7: 23.7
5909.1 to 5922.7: 28.8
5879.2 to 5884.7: 26.6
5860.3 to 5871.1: 29.9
